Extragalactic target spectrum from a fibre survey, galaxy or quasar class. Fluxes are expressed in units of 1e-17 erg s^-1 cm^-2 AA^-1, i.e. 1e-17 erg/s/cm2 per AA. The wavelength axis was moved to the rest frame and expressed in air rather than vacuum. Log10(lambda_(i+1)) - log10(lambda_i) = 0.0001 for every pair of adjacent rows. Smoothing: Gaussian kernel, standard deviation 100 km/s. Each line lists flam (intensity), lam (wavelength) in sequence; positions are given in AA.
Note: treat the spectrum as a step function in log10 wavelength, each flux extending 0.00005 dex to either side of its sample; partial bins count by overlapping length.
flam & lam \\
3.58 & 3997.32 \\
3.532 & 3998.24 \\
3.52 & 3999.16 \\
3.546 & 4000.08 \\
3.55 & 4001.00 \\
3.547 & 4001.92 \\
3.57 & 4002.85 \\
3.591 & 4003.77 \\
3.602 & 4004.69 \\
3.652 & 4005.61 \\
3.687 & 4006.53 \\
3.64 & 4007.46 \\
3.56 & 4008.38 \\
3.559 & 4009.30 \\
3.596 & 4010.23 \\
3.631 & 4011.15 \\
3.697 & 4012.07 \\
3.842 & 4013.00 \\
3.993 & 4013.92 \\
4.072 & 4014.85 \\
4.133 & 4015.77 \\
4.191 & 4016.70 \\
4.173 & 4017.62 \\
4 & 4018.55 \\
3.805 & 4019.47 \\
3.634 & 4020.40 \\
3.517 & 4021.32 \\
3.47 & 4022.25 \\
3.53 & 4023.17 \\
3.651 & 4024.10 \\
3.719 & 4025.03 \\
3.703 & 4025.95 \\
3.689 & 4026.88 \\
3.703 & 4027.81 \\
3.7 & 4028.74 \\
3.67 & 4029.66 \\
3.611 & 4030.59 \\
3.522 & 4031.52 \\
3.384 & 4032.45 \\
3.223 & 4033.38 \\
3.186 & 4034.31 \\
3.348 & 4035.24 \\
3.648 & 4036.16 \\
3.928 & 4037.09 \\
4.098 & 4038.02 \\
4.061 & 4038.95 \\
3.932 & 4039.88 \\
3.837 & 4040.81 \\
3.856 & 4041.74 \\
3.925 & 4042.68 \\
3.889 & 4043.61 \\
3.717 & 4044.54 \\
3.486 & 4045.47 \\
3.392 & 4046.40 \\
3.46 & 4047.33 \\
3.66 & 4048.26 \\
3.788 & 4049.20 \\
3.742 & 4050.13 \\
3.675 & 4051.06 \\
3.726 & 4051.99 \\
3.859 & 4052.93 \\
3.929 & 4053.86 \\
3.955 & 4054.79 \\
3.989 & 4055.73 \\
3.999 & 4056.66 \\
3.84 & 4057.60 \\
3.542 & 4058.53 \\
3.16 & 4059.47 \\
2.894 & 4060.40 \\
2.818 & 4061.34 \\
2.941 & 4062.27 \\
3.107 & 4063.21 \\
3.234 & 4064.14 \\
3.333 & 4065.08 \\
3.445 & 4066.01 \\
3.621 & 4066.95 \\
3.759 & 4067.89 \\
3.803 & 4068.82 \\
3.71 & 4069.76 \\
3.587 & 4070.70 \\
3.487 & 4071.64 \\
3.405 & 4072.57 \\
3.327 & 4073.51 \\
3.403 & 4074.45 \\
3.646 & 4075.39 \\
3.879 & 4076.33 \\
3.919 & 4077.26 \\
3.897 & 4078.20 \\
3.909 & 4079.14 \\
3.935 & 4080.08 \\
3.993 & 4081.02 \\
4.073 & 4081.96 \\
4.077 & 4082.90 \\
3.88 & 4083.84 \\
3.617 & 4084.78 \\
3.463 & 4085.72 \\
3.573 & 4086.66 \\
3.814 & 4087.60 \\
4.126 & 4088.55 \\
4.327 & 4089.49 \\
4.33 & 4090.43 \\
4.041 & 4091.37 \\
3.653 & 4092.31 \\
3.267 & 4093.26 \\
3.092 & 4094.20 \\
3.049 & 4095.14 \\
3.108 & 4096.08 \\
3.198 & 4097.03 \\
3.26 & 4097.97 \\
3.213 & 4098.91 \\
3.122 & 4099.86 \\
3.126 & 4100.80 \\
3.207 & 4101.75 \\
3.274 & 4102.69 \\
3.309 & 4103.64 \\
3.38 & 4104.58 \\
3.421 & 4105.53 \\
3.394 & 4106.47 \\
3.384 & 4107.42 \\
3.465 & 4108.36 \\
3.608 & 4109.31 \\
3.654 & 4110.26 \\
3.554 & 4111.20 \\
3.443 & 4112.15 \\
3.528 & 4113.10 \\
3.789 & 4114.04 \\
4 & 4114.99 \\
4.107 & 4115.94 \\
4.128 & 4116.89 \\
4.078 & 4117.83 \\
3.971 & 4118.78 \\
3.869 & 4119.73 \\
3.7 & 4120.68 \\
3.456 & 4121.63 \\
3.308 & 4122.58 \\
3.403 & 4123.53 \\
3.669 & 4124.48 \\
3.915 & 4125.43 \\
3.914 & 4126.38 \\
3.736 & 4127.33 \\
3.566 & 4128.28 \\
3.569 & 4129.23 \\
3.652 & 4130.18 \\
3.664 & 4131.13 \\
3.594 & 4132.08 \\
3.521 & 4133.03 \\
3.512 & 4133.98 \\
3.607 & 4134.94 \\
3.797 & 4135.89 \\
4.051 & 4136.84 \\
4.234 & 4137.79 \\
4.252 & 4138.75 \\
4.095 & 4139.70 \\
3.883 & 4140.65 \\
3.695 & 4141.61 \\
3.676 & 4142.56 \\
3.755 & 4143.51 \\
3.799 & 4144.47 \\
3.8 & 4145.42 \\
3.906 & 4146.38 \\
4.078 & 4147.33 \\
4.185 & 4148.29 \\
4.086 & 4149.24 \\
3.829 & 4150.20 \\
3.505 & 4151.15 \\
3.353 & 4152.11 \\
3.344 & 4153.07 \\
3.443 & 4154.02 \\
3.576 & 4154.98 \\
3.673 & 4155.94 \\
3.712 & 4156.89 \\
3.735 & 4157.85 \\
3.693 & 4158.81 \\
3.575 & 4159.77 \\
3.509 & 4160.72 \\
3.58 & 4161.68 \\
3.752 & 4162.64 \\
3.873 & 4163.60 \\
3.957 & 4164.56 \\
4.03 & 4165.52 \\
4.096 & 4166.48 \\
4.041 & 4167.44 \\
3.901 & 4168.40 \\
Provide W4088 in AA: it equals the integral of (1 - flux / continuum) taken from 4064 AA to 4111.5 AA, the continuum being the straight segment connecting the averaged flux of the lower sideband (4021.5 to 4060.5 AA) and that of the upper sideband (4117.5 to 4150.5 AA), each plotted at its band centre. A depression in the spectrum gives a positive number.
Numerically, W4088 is 2.0 AA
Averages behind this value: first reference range 3.68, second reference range 3.79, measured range 3.58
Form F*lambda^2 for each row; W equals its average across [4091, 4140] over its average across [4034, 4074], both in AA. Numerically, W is 1.03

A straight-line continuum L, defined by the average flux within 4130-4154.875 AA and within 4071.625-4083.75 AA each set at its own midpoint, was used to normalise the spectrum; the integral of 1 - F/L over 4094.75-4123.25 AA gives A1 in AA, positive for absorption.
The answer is 2.1 AA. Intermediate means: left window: 3.78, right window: 3.78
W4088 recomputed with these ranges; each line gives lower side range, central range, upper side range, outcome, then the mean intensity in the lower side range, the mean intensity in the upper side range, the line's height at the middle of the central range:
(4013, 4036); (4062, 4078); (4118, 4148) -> 0.89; 3.7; 3.77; 3.73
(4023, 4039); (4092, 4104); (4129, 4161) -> 1.56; 3.62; 3.75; 3.7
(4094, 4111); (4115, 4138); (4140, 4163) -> -1.62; 3.3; 3.72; 3.5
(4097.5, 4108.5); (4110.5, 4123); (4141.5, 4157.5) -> -1.25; 3.29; 3.73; 3.42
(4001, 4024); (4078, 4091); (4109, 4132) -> -0.73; 3.73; 3.72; 3.72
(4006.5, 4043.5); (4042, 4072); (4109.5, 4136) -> 1.14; 3.73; 3.7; 3.72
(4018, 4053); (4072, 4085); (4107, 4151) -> -0.22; 3.68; 3.77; 3.72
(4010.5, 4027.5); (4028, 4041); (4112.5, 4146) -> 0.50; 3.8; 3.78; 3.8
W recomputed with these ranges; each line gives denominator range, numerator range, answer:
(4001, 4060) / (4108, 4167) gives 1.07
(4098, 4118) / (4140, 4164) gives 1.08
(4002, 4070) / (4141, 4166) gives 1.08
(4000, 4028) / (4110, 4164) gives 1.07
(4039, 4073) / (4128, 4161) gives 1.09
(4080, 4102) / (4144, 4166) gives 1.07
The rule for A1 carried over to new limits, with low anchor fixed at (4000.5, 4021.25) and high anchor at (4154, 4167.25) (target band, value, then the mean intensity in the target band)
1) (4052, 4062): 0.4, 3.59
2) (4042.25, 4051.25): 0.2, 3.67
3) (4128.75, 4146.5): -0.2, 3.79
